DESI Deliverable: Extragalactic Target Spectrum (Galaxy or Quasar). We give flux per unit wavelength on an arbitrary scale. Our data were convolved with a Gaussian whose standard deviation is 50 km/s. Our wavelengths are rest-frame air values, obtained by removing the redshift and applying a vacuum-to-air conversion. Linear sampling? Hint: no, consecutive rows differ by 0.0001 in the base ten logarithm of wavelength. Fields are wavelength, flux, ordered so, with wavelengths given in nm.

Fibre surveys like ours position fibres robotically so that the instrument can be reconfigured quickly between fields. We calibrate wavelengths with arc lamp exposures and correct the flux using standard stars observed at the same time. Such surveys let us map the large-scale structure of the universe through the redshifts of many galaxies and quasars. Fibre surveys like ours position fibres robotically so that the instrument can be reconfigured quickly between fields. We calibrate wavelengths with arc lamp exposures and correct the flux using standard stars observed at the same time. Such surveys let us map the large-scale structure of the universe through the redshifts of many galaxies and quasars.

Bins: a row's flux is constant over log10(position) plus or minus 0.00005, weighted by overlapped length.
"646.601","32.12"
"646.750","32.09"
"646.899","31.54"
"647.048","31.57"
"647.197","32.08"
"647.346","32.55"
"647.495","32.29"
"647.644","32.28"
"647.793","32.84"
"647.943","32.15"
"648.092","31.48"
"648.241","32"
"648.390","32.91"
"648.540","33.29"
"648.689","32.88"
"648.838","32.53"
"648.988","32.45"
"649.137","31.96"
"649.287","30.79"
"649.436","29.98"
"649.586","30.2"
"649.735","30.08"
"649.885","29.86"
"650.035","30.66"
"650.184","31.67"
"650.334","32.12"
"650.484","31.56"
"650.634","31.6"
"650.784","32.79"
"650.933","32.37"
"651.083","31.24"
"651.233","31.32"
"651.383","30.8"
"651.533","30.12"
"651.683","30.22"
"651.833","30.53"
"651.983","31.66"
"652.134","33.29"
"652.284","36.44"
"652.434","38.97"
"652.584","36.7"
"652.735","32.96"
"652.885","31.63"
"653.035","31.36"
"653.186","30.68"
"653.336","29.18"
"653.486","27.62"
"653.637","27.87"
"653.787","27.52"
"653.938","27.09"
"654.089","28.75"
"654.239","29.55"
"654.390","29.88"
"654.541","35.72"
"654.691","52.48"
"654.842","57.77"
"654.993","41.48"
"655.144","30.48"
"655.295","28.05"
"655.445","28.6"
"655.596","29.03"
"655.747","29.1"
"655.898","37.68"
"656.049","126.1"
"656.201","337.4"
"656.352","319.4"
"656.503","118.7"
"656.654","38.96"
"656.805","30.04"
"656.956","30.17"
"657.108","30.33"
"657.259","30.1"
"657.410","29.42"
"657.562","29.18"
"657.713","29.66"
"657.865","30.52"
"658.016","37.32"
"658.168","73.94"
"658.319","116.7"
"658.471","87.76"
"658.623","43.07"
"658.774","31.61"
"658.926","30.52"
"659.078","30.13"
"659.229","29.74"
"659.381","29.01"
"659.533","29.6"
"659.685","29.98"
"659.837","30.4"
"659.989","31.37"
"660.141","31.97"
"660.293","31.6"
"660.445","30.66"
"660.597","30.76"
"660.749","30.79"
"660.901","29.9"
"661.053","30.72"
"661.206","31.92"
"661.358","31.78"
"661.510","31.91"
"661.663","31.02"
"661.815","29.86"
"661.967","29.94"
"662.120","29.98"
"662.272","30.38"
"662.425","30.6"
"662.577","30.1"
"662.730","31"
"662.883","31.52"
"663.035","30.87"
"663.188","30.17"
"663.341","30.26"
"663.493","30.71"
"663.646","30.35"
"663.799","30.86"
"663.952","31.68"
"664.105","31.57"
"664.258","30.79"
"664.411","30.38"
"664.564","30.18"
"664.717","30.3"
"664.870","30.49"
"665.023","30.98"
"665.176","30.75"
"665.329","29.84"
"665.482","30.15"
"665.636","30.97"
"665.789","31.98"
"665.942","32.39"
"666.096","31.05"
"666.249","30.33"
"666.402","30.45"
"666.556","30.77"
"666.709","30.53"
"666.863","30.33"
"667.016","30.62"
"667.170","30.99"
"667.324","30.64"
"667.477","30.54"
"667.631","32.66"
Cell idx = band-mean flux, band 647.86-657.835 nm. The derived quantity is 43.9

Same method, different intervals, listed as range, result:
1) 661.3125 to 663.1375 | 30.7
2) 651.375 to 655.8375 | 32.9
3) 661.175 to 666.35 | 30.8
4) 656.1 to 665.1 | 45.9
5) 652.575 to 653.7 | 30.7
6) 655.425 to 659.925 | 63.8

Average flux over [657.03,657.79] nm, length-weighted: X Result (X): 29.7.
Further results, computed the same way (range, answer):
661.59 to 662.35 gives 30.2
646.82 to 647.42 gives 31.9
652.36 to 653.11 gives 34.3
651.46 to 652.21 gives 31.2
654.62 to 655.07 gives 50.4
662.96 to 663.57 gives 30.5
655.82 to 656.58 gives 187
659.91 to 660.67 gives 31.3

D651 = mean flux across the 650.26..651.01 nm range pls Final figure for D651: 32.1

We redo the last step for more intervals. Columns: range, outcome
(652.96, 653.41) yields 30.4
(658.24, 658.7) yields 82.3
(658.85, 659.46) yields 29.9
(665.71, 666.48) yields 31.2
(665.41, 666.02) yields 31.3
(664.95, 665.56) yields 30.4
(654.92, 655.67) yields 31.5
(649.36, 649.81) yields 30.1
